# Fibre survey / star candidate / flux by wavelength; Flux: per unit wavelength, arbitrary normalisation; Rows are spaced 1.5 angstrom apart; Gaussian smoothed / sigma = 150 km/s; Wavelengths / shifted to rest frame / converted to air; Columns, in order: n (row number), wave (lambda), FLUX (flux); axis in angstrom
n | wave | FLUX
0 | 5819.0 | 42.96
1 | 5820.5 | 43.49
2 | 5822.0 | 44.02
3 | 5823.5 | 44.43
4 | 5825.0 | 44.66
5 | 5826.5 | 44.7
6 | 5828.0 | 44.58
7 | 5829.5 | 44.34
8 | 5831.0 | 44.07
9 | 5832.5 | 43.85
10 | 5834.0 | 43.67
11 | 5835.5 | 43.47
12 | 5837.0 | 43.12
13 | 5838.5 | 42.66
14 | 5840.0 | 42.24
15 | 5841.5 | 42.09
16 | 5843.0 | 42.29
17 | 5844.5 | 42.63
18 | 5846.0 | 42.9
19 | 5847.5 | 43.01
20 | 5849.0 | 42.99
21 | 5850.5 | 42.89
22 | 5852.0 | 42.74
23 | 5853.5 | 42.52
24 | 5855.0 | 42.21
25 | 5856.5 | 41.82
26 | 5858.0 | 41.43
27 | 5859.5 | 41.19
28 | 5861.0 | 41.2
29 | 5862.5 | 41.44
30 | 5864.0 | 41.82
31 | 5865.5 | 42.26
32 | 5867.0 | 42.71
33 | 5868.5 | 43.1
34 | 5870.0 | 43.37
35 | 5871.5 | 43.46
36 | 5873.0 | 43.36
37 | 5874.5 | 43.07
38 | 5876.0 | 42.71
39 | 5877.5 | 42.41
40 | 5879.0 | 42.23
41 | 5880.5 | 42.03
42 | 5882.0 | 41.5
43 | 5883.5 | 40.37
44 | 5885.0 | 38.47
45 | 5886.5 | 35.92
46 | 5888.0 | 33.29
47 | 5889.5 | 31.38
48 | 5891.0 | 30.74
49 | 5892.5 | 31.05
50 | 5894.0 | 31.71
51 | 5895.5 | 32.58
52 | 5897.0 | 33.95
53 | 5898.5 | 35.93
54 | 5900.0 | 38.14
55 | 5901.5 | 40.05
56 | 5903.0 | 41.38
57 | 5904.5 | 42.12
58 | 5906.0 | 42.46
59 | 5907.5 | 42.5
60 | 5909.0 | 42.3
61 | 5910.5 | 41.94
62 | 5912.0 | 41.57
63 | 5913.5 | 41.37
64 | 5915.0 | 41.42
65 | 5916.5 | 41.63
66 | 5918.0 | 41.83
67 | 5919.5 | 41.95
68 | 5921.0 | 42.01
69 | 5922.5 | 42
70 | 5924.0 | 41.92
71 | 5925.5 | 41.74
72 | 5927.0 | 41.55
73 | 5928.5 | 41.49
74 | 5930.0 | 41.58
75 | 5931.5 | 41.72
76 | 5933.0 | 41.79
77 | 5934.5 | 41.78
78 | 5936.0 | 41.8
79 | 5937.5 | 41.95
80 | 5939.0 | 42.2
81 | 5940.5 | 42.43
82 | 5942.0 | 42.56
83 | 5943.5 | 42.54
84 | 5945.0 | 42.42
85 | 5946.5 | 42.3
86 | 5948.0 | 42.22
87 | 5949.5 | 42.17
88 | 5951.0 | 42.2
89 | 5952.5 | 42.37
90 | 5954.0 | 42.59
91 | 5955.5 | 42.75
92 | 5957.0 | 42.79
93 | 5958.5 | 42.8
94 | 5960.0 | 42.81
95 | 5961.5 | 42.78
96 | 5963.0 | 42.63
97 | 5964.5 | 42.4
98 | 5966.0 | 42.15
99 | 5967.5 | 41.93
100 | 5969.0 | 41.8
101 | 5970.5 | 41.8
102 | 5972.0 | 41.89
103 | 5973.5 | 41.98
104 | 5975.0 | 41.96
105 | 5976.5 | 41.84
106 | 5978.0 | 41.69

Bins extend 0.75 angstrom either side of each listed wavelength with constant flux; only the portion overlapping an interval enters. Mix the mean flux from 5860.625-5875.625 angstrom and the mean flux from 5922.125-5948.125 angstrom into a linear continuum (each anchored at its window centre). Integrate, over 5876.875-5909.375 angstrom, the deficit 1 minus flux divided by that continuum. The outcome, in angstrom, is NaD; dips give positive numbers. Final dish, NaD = 3.5 angstrom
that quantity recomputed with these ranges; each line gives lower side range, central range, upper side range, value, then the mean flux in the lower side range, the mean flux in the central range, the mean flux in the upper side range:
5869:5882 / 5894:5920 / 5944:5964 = 1.7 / 42.8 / 39.9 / 42.5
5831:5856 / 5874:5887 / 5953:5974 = 0.5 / 42.9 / 41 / 42.4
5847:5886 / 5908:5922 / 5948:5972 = 0.2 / 42.1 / 41.8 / 42.4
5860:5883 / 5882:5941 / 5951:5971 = 4.0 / 42.4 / 39.6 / 42.4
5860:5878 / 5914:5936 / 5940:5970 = 0.4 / 42.6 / 41.7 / 42.4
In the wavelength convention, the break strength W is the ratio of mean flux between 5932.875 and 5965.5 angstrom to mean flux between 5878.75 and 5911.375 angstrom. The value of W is 1.1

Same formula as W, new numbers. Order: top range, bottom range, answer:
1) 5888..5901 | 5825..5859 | 0.77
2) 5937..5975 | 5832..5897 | 1.04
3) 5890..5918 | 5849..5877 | 0.91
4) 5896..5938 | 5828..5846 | 0.95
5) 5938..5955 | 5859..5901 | 1.09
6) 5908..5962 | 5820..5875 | 0.98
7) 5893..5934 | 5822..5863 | 0.94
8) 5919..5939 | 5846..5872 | 0.99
